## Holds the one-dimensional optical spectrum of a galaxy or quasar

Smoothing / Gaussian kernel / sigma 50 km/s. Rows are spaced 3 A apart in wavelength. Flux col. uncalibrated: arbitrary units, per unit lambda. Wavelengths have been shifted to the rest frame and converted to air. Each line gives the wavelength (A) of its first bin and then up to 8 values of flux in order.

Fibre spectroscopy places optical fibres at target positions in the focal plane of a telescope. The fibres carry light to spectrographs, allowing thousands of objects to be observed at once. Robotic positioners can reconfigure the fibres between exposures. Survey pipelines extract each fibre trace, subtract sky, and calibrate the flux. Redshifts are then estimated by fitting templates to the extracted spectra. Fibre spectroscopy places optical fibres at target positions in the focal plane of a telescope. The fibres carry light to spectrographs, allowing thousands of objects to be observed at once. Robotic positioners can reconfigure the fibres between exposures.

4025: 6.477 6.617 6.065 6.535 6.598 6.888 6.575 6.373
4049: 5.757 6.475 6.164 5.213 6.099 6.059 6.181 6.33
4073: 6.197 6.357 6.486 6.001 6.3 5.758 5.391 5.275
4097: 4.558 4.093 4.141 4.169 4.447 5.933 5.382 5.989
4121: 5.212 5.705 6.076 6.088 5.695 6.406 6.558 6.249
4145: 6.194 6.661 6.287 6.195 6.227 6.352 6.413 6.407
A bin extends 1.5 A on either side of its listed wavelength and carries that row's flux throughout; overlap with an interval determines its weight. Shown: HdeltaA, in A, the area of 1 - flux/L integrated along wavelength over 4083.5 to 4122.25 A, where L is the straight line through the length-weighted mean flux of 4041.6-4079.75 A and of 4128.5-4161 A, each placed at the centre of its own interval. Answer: 6.79 A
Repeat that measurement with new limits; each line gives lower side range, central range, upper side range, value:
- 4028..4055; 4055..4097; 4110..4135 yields 1.35 A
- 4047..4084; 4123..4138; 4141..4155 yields 0.62 A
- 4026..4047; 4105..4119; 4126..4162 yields 2.52 A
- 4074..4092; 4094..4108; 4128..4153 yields 4.05 A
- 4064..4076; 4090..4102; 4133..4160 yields 2.84 A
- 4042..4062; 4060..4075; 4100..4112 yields -1.54 A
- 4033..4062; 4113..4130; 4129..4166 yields 1.52 A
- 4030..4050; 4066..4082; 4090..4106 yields -2.76 A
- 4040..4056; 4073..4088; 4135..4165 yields 0.27 A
